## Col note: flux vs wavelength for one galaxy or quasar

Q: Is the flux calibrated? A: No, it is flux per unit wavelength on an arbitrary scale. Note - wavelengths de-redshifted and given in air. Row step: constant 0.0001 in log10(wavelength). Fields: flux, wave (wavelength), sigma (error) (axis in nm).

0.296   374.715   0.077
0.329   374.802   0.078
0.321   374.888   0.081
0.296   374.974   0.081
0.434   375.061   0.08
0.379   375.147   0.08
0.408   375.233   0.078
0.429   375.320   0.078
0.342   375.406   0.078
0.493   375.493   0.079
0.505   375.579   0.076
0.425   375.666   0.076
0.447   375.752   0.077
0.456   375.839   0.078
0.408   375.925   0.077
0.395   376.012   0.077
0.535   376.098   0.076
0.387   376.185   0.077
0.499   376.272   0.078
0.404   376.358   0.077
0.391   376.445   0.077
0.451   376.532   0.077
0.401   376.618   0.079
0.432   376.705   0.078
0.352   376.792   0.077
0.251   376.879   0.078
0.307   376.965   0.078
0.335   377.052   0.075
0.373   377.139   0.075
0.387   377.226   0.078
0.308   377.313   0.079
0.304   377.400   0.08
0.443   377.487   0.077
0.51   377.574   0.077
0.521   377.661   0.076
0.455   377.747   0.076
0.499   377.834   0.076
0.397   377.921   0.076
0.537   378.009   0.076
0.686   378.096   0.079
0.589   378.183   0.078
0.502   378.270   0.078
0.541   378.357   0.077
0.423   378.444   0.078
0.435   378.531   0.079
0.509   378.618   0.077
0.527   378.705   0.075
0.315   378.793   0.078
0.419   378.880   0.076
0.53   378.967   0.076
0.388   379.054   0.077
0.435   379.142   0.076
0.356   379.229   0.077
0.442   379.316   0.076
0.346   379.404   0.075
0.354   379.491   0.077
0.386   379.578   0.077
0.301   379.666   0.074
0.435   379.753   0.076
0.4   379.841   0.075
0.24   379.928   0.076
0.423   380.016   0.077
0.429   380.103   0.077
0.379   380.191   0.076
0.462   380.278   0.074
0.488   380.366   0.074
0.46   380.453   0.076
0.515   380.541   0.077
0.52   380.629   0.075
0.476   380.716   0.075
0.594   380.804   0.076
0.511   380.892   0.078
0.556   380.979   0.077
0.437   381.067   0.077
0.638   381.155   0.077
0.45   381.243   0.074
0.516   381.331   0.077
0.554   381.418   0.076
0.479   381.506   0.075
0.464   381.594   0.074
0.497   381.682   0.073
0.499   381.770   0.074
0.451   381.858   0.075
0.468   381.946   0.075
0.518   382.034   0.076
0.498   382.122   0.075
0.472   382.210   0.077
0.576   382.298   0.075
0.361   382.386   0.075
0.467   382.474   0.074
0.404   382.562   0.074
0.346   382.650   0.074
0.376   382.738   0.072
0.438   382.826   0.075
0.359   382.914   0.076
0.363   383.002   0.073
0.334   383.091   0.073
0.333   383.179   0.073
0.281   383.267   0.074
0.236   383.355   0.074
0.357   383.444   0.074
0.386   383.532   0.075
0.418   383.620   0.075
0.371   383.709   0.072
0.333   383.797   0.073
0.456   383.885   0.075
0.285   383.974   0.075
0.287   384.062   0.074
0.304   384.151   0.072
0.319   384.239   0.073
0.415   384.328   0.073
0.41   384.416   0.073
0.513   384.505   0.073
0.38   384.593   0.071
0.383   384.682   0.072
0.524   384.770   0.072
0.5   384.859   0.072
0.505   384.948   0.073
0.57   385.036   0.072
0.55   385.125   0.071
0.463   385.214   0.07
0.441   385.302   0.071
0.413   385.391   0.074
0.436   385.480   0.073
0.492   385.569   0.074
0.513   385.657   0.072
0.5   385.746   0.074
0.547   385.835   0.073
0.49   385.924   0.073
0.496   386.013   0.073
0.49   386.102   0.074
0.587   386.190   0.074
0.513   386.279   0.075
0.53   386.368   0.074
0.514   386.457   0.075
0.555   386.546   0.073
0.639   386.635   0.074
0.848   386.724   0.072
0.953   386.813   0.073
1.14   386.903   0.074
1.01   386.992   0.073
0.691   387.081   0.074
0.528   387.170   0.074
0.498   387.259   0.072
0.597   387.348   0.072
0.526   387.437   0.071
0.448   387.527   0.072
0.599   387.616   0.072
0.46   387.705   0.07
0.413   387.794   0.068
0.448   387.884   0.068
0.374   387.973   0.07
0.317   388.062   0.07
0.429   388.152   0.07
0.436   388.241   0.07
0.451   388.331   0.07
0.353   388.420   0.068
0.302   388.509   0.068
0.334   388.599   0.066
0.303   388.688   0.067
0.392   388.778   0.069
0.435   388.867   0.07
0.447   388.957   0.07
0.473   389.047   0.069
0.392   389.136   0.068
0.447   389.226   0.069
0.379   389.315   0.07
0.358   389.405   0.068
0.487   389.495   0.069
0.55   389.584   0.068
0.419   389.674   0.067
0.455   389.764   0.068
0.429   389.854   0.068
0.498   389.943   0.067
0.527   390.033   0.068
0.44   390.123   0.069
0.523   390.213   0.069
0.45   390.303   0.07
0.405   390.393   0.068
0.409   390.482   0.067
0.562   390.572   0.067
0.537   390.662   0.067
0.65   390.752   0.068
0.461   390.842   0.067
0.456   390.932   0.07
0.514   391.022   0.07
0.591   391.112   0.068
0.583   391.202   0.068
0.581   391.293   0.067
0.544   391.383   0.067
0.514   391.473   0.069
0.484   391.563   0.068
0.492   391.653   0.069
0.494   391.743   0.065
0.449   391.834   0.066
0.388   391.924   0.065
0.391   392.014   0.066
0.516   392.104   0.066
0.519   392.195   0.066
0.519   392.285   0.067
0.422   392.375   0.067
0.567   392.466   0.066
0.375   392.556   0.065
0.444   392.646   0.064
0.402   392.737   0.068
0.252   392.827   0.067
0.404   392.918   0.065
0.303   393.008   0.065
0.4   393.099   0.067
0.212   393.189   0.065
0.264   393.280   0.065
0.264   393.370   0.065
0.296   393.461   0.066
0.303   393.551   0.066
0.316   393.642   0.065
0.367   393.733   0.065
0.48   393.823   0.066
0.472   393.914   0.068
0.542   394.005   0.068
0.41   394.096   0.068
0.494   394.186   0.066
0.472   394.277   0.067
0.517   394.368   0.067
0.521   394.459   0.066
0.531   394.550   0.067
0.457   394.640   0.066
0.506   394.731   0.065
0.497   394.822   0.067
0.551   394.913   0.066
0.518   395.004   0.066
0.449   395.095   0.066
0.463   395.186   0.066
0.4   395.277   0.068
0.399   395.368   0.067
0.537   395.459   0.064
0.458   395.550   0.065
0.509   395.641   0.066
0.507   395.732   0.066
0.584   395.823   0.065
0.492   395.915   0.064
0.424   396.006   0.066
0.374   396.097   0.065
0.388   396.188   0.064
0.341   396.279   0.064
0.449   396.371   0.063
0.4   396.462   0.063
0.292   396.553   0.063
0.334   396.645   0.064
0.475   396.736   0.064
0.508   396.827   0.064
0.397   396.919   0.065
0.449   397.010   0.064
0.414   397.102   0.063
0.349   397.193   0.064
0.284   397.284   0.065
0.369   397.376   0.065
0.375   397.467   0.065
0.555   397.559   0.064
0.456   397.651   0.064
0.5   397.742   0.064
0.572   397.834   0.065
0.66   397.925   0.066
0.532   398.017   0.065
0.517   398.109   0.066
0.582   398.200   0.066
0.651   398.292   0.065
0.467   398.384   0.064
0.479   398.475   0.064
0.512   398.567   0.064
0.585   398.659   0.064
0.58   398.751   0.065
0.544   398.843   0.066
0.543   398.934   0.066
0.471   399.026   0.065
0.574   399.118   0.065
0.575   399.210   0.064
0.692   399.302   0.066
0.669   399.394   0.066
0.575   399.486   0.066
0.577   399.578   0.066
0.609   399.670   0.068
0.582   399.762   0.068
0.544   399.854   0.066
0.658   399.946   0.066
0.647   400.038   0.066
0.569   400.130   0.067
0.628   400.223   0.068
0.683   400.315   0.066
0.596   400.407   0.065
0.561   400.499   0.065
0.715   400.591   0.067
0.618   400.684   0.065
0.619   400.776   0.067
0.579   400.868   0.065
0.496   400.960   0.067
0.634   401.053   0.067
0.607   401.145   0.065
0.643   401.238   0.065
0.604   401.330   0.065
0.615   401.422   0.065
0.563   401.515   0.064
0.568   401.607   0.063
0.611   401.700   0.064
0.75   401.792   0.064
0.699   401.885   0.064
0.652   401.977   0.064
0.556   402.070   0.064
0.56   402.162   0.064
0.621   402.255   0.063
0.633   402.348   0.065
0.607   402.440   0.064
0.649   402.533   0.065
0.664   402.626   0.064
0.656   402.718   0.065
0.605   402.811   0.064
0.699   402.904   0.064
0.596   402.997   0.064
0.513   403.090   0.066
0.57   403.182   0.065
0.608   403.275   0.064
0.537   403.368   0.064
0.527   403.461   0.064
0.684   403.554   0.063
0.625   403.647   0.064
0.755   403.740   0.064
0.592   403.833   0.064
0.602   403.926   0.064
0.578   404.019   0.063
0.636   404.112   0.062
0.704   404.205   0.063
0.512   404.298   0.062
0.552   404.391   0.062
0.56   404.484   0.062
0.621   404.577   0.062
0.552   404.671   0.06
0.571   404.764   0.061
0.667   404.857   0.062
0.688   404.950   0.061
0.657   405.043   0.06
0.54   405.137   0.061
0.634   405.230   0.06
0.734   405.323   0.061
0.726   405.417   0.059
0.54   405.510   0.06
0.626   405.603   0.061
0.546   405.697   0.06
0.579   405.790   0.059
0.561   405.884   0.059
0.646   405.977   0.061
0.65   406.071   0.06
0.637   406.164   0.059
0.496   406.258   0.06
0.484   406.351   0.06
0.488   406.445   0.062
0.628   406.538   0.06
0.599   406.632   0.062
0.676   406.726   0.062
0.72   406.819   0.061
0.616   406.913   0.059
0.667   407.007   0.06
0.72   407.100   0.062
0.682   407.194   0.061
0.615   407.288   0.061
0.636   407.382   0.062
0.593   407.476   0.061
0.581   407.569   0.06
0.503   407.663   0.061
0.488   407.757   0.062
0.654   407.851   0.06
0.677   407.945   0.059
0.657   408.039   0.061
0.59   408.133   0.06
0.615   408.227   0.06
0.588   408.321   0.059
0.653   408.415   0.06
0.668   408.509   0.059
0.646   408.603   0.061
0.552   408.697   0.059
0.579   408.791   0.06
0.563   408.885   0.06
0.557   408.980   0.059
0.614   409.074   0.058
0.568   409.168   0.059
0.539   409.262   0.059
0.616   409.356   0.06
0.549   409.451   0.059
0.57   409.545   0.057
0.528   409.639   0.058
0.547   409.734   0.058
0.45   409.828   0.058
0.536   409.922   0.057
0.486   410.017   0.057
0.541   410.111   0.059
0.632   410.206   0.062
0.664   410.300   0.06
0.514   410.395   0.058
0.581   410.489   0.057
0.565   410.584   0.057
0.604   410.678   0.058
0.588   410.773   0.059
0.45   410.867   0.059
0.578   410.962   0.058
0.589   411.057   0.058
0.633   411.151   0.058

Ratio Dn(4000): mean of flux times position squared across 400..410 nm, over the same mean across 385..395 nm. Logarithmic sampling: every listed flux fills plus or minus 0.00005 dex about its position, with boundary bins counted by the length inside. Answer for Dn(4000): 1.36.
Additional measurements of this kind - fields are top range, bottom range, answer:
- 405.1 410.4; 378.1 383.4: 1.54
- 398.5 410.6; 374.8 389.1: 1.49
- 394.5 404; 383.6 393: 1.20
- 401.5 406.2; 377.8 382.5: 1.49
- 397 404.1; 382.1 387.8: 1.30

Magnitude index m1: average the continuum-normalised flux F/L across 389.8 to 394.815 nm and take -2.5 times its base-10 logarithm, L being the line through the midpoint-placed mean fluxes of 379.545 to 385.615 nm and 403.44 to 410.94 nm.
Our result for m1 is 0.10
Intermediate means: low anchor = 0.433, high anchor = 0.598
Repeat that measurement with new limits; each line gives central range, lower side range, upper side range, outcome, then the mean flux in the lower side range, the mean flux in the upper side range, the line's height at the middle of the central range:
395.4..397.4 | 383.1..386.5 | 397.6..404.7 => 0.279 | 0.434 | 0.597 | 0.55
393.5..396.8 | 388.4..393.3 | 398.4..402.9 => 0.144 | 0.447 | 0.604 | 0.516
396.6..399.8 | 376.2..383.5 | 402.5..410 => 0.077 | 0.435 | 0.603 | 0.552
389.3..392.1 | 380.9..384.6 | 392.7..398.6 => -0.125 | 0.42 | 0.441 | 0.433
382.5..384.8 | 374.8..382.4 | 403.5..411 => 0.260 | 0.442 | 0.598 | 0.47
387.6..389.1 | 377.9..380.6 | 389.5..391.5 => 0.208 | 0.441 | 0.504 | 0.492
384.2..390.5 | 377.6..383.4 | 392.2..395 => -0.139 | 0.449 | 0.422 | 0.435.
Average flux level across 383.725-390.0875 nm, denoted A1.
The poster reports 0.485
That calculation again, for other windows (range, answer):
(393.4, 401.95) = 0.516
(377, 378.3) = 0.455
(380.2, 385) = 0.436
